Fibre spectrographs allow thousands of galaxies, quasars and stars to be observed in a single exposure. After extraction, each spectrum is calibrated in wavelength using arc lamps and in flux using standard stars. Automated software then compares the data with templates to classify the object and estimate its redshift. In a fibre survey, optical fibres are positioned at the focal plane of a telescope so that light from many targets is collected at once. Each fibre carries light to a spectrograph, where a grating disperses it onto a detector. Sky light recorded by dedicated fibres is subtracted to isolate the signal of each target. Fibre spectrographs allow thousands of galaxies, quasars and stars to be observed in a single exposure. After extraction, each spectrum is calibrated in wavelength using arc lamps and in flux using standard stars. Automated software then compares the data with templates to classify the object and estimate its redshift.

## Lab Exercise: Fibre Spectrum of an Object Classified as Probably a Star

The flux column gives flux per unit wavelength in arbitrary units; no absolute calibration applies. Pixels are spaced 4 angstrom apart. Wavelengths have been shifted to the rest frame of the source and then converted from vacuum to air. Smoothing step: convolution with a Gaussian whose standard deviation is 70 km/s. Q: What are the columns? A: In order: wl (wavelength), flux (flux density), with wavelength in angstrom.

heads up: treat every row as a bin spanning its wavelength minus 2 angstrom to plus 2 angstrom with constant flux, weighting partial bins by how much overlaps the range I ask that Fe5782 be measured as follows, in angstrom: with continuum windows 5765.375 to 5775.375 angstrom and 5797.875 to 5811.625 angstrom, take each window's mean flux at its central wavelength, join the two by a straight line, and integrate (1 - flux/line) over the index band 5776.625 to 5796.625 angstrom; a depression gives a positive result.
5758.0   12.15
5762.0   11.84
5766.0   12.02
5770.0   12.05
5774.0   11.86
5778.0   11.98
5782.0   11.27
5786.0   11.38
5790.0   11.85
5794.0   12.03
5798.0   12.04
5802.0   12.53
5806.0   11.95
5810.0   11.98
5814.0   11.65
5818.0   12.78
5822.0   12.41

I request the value 0.6 angstrom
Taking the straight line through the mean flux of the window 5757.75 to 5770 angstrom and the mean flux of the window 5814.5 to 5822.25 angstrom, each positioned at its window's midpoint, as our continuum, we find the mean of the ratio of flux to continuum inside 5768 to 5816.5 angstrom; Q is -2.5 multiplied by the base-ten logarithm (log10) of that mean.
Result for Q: 0.03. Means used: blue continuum 12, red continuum 12.5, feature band 11.9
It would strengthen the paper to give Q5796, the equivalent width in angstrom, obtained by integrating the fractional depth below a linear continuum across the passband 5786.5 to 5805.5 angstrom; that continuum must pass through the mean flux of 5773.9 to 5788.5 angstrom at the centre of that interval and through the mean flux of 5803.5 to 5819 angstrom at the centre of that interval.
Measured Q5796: -0.3 angstrom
